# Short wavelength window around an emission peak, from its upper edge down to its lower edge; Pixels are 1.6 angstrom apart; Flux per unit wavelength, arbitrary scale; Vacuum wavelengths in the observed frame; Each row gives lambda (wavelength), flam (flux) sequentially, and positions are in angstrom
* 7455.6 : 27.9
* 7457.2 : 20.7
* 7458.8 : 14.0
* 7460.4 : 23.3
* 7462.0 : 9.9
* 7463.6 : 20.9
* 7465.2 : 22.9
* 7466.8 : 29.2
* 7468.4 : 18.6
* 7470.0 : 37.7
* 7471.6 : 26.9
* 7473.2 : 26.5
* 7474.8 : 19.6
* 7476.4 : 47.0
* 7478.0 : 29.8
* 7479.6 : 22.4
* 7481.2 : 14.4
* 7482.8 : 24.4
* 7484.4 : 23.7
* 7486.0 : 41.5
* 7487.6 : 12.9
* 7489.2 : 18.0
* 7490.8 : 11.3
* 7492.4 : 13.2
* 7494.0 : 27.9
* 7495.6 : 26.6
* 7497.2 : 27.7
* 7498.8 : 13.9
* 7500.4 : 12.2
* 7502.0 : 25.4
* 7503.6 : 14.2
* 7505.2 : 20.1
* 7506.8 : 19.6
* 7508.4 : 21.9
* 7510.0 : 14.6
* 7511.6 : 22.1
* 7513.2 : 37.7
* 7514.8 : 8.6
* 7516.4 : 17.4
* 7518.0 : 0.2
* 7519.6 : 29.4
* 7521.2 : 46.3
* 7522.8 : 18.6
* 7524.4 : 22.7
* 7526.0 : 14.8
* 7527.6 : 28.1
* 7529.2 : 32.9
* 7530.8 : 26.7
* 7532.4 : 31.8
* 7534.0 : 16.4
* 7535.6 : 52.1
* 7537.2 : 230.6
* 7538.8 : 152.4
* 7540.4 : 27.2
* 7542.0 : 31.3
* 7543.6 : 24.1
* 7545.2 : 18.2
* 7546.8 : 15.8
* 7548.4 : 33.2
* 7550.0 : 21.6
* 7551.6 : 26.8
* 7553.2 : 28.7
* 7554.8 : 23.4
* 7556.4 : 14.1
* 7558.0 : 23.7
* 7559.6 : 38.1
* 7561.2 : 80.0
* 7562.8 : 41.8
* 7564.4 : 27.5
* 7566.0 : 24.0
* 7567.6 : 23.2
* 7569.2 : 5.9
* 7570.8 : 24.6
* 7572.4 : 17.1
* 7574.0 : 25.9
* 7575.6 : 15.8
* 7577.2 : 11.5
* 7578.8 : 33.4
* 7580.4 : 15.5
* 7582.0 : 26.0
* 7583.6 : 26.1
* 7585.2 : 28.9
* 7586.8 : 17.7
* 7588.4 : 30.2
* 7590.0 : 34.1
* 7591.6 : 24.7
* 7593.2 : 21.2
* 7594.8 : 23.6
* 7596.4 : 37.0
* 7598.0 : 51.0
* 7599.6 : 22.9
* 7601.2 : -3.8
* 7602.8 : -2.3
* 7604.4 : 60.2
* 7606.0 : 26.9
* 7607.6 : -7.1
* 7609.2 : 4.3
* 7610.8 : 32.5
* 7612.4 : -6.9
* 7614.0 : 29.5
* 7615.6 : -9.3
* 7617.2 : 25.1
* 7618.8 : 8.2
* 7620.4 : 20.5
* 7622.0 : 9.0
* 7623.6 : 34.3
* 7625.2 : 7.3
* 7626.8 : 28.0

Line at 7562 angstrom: [N II]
